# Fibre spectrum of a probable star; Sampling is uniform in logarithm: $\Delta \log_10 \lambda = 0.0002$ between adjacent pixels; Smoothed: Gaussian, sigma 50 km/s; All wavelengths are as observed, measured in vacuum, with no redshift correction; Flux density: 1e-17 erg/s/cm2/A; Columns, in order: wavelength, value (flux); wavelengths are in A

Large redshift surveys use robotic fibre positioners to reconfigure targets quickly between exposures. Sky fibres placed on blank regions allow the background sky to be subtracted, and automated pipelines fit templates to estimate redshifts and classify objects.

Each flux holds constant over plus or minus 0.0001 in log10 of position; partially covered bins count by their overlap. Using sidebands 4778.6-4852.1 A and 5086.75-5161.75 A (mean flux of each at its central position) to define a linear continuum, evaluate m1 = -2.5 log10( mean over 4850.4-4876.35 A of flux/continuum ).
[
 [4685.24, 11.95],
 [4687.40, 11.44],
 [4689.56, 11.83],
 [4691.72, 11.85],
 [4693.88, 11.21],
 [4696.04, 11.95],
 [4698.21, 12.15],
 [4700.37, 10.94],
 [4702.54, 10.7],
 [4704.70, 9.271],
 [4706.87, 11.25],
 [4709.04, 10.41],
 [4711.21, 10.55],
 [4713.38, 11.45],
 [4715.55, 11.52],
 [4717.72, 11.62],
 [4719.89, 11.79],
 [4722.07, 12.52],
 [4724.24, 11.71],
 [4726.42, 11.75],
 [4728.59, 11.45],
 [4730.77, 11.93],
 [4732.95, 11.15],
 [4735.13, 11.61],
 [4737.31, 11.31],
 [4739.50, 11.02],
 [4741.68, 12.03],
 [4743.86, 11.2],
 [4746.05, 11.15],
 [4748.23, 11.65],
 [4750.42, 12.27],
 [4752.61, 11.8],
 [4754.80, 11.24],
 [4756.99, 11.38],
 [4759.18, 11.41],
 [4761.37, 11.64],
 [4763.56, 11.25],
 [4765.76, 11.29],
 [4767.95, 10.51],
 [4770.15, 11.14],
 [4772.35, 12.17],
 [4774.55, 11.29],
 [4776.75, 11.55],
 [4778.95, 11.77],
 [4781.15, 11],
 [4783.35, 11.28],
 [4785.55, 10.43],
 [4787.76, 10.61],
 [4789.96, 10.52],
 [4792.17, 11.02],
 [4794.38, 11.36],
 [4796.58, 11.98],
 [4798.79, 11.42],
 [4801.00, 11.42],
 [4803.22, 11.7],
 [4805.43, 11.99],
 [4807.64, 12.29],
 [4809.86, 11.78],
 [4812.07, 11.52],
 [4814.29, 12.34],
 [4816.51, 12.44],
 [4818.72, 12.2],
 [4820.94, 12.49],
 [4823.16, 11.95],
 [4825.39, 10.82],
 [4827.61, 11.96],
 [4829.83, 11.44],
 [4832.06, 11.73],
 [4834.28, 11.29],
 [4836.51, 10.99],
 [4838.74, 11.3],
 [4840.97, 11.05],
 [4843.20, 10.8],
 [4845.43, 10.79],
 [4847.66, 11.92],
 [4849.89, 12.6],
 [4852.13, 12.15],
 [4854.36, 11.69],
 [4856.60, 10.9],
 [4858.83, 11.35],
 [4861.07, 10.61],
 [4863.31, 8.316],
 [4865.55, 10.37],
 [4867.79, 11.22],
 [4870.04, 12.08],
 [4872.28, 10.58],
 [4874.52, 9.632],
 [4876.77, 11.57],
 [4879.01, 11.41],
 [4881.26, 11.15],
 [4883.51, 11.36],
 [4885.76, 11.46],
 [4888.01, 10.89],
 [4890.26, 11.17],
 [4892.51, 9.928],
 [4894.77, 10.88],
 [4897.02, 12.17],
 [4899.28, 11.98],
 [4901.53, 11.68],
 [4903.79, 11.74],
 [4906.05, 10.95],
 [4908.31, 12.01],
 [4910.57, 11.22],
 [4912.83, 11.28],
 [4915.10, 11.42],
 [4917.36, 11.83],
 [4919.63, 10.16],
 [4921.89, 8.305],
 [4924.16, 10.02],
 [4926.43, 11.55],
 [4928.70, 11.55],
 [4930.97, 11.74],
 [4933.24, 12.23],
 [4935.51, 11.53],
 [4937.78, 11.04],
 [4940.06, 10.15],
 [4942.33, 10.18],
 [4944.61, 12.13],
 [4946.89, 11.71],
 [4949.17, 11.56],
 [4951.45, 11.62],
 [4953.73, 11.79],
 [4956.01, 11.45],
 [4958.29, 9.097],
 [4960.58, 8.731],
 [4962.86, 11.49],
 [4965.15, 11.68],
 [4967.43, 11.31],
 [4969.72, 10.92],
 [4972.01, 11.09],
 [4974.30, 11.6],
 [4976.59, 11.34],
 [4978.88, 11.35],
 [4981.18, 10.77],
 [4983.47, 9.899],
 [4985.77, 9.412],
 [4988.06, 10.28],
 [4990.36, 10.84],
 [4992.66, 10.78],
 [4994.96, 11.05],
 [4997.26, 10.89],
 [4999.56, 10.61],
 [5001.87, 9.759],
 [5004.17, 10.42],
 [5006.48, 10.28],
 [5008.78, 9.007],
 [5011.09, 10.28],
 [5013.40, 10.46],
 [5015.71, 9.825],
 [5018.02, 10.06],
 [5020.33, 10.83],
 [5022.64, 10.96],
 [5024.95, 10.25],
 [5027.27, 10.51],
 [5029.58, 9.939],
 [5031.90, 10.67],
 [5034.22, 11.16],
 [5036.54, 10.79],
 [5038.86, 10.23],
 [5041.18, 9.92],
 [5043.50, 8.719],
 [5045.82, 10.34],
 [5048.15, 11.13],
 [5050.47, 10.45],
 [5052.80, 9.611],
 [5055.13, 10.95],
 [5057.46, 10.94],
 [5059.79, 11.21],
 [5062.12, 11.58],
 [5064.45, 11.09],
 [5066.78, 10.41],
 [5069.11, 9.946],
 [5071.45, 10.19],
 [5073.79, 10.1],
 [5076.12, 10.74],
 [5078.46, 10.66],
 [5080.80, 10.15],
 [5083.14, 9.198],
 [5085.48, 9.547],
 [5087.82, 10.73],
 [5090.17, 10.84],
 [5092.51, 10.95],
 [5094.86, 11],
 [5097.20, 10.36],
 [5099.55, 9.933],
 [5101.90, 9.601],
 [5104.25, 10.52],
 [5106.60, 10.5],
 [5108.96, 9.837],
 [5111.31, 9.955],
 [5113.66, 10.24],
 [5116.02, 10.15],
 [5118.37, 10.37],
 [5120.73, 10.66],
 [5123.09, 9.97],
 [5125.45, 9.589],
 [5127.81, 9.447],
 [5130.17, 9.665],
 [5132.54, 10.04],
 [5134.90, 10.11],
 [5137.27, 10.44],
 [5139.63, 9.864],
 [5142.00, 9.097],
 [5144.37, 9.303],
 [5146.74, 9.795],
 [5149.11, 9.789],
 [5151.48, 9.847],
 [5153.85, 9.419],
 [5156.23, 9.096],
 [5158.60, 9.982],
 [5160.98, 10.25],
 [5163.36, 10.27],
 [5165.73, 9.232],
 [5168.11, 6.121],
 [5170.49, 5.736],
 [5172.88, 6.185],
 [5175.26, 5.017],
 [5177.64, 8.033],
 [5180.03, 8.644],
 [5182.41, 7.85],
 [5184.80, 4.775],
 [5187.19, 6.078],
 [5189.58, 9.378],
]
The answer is 0.04 mag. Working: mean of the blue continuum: 11.5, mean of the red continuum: 10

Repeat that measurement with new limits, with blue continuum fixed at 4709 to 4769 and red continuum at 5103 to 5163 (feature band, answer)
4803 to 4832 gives -0.07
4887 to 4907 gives -0.04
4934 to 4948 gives -0.05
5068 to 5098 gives -0.02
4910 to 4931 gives -0.01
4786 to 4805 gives 0.00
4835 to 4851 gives -0.03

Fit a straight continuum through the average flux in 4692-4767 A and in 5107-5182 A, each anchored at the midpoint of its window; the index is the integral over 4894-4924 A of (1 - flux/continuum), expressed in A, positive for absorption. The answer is -2.01 A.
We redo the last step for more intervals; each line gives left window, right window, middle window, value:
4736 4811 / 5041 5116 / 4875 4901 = -0.53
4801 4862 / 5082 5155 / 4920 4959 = -0.06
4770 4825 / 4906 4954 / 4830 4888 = 1.33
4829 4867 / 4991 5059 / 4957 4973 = 0.02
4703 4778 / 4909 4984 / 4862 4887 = 0.73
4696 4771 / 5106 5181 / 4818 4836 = -1.35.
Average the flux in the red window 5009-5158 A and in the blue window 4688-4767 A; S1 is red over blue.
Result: 0.89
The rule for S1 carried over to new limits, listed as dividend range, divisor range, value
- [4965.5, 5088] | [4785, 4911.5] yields 0.92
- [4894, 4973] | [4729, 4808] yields 0.98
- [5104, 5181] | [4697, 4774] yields 0.82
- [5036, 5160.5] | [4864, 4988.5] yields 0.92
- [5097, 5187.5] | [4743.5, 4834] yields 0.79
